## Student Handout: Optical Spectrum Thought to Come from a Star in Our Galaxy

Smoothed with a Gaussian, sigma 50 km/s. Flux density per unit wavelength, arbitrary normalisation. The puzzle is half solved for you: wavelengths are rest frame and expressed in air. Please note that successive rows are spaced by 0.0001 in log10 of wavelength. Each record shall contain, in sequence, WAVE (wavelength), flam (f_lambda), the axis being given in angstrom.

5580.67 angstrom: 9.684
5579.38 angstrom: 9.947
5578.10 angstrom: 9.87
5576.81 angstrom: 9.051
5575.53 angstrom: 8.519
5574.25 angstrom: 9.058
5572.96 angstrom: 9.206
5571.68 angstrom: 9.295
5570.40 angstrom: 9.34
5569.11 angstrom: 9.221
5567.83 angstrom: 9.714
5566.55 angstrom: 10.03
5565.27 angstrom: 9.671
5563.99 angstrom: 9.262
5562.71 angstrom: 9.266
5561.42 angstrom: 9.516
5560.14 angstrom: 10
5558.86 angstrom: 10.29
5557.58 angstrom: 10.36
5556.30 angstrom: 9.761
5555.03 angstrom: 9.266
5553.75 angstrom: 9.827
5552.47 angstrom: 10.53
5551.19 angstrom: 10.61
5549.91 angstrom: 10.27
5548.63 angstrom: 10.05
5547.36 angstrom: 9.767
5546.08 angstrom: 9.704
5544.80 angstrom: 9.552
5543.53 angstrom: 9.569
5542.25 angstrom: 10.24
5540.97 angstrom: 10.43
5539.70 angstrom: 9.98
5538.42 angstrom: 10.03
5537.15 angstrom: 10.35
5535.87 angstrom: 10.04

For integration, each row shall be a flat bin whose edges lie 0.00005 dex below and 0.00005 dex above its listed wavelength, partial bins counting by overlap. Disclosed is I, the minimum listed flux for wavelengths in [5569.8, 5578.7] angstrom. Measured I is 8.519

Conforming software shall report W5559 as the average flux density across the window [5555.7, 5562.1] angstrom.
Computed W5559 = 9.97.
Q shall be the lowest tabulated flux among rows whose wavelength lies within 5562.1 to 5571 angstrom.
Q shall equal 9.221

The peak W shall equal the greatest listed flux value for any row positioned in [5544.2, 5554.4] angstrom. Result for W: 10.61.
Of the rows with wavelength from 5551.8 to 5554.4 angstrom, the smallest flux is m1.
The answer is 9.827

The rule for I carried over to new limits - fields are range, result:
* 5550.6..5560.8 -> 9.266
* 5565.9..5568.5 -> 9.714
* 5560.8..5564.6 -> 9.262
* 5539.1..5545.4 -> 9.552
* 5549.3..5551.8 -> 10.27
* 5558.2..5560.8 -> 10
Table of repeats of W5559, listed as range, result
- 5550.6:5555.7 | 10.1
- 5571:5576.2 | 9.03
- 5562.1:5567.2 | 9.57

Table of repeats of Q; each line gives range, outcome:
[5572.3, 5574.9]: 9.058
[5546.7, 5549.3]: 9.767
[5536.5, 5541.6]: 9.98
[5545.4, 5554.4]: 9.704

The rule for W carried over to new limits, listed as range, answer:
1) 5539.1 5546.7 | 10.43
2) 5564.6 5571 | 10.03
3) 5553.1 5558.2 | 10.36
